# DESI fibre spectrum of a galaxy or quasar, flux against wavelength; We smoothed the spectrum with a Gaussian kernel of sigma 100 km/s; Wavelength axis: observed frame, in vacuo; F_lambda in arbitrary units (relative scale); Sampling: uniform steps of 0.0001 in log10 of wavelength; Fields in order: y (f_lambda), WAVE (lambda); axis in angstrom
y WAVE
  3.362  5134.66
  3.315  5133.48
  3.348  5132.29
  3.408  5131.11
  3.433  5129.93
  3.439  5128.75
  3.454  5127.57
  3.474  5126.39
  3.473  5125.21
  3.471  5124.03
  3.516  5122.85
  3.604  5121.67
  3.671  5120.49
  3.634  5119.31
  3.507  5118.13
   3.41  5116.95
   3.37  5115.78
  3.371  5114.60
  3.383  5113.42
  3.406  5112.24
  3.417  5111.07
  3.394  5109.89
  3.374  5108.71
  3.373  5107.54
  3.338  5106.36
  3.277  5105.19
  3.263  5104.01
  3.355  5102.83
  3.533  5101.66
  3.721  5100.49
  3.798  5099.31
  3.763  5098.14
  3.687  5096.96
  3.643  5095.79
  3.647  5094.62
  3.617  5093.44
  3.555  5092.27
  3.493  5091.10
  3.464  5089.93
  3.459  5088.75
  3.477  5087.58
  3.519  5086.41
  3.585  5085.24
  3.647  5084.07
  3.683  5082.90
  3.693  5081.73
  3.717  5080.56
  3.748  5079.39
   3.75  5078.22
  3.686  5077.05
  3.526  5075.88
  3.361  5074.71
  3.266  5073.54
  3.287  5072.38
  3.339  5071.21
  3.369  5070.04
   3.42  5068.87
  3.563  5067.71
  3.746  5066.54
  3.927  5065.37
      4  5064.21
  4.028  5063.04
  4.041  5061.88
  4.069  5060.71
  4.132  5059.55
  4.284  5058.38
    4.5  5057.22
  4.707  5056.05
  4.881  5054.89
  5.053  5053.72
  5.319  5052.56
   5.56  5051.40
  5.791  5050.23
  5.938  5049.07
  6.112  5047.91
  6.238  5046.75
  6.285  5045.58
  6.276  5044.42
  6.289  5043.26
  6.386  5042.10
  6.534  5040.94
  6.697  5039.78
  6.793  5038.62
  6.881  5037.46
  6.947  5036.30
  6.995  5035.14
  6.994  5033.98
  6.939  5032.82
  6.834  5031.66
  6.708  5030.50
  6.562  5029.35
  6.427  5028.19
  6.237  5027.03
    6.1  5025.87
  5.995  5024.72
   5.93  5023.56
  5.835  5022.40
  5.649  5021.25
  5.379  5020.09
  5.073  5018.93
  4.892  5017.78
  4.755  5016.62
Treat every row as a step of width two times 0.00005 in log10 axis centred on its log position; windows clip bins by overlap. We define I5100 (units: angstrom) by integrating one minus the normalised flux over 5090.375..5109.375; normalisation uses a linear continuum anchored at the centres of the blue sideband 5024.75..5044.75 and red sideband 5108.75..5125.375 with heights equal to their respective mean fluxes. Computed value 2.7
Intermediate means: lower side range 6.61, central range 3.53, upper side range 3.47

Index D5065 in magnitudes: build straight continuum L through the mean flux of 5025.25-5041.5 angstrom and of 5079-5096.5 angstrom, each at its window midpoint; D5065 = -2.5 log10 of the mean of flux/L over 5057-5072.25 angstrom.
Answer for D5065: 0.27 mag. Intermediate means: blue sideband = 6.69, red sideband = 3.6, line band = 3.85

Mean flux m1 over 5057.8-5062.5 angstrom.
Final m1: 4.13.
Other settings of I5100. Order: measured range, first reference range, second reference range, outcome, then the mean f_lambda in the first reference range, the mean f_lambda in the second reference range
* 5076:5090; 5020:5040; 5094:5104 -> 2.1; 6.46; 3.62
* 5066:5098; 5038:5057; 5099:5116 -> 6.3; 5.9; 3.42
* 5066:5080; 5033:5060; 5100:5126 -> 4.0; 5.92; 3.45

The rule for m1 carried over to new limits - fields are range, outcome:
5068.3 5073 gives 3.35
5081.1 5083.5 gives 3.69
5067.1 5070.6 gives 3.45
